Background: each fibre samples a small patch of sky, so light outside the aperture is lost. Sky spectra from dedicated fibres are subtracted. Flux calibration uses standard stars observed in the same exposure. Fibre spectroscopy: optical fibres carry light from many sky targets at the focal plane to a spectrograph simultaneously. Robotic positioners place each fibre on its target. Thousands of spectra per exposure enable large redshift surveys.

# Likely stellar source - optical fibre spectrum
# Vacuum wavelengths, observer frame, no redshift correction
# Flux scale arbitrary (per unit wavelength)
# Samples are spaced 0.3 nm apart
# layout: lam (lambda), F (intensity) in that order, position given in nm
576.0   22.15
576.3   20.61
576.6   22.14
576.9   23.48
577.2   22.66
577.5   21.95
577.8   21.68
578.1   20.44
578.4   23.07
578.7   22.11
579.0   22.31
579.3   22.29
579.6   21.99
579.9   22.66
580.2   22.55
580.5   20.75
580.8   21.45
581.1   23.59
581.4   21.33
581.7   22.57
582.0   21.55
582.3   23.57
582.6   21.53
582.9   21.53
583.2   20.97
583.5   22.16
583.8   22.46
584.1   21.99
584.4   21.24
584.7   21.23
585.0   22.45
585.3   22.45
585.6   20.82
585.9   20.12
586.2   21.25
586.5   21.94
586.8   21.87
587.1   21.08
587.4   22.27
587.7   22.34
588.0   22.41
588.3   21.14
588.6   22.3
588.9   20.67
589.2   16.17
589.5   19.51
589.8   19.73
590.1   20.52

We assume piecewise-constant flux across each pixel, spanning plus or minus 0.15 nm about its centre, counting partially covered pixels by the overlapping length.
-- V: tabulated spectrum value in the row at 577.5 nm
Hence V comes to 21.95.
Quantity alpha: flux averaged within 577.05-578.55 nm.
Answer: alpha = 22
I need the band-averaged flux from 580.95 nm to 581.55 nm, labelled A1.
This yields 22.5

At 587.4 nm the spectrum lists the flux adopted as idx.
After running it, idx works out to 22.27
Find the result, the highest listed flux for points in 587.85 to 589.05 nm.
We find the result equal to 22.41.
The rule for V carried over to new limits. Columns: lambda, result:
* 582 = 21.55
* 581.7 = 22.57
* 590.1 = 20.52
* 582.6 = 21.53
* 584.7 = 21.23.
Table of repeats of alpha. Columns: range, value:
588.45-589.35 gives 19.7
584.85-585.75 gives 21.9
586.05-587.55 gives 21.7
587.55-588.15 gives 22.4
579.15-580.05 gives 22.3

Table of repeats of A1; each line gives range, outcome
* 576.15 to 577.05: 22.1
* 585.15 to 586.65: 21.3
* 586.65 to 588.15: 22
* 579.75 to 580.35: 22.6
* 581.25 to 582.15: 21.8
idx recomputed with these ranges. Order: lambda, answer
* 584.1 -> 21.99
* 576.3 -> 20.61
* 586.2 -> 21.25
